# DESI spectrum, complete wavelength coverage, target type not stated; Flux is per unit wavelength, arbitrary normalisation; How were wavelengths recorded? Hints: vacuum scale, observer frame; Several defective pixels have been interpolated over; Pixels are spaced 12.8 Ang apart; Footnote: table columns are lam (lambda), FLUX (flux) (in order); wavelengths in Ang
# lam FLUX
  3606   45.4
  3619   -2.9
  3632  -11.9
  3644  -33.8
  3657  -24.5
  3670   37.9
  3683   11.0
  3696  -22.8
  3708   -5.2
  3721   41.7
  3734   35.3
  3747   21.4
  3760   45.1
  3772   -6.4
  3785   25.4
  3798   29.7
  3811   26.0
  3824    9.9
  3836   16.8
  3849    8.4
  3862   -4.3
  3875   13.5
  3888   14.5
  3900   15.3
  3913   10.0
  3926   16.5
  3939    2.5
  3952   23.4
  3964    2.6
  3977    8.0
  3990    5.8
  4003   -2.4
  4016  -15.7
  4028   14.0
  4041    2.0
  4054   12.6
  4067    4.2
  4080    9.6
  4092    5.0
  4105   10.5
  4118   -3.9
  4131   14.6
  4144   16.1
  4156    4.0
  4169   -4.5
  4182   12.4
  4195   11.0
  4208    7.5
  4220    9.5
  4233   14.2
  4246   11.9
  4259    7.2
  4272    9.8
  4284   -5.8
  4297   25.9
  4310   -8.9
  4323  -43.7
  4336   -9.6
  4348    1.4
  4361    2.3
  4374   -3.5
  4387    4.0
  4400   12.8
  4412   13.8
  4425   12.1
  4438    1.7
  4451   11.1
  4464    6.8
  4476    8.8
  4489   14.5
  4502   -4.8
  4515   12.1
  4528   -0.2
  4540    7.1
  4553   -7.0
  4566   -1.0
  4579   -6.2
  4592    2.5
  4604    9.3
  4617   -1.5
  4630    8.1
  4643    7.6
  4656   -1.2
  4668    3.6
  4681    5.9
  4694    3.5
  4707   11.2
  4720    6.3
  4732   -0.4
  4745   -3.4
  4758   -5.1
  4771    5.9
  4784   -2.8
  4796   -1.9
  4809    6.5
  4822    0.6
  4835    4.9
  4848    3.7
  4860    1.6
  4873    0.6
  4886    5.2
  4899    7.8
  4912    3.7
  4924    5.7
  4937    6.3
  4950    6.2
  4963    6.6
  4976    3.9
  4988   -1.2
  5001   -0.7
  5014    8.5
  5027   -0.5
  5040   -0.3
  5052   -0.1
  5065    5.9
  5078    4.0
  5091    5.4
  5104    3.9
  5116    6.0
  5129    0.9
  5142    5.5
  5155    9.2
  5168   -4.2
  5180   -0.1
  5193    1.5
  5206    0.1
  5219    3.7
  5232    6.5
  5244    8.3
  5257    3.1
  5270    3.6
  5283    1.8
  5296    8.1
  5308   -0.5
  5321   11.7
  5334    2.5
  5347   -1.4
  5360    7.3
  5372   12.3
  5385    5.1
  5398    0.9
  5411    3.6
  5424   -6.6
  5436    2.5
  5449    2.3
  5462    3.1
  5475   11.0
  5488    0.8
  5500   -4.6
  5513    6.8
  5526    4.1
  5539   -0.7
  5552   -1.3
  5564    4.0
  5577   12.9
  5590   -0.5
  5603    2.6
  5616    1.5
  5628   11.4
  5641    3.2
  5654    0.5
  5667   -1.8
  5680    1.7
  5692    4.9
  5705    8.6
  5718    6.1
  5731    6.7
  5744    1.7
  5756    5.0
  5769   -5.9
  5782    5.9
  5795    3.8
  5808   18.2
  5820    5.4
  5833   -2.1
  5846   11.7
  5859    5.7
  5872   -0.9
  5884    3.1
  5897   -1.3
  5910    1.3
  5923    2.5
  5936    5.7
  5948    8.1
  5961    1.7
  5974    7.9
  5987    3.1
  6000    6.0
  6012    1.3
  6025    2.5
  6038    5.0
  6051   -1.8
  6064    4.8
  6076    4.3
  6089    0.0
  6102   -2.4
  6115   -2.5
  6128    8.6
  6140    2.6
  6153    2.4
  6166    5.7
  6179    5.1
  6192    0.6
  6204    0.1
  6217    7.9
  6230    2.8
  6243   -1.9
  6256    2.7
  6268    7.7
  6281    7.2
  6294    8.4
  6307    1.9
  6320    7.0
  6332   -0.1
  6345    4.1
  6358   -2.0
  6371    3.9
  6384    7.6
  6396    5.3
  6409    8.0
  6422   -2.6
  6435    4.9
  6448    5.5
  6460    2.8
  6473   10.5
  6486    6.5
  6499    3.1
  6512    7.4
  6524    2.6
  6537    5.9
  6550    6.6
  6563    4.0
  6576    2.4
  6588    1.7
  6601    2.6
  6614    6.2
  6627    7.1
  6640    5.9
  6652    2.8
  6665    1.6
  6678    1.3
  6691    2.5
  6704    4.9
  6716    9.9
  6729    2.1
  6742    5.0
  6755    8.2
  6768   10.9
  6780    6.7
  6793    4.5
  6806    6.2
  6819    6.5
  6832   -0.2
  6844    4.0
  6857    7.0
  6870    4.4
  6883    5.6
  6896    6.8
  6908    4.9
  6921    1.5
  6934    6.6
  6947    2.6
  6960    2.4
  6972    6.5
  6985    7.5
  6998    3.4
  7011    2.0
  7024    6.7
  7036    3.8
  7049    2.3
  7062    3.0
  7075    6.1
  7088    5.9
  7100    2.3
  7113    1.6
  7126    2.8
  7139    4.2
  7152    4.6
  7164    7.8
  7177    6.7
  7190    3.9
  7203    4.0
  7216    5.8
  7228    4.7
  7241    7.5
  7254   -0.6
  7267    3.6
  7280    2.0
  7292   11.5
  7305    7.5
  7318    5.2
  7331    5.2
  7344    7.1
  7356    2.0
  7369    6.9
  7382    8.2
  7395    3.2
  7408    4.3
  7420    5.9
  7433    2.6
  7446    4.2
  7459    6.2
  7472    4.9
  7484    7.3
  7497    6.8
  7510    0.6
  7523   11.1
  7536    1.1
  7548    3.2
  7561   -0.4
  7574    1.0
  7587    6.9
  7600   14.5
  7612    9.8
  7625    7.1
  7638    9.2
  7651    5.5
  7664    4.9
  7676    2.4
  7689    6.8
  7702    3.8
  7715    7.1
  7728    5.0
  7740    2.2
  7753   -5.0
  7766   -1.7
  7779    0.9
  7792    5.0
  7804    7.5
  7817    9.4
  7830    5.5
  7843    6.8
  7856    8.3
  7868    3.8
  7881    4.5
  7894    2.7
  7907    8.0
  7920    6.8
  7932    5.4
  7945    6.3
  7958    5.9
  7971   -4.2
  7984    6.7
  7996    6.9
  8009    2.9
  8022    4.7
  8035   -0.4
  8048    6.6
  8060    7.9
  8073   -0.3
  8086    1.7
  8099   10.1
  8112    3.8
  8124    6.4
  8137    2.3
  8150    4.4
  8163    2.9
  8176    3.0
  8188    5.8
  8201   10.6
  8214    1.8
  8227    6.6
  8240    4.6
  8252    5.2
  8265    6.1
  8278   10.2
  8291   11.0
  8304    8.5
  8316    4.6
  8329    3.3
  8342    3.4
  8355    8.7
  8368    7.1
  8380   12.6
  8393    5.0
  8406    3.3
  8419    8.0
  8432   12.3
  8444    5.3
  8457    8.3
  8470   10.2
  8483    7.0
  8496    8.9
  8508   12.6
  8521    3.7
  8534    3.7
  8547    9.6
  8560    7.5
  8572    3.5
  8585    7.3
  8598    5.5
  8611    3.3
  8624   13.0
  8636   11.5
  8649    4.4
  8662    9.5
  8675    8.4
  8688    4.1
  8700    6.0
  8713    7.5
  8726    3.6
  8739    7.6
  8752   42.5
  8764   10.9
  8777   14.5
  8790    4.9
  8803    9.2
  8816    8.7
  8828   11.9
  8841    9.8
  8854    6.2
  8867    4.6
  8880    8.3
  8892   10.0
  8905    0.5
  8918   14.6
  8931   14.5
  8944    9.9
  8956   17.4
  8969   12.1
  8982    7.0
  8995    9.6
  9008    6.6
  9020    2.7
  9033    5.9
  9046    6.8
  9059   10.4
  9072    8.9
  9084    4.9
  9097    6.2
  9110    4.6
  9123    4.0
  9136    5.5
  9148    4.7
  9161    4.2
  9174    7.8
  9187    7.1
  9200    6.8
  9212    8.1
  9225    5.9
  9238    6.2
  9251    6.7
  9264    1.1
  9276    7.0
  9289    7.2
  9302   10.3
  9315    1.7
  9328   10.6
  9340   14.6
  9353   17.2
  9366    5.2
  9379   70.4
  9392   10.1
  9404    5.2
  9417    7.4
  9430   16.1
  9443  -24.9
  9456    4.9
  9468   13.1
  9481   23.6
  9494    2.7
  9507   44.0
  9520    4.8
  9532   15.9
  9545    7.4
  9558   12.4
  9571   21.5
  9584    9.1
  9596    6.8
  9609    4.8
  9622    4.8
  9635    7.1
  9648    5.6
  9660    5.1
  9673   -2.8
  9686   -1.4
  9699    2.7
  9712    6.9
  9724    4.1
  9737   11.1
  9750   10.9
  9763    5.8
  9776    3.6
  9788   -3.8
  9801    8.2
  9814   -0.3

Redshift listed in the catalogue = 1.35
